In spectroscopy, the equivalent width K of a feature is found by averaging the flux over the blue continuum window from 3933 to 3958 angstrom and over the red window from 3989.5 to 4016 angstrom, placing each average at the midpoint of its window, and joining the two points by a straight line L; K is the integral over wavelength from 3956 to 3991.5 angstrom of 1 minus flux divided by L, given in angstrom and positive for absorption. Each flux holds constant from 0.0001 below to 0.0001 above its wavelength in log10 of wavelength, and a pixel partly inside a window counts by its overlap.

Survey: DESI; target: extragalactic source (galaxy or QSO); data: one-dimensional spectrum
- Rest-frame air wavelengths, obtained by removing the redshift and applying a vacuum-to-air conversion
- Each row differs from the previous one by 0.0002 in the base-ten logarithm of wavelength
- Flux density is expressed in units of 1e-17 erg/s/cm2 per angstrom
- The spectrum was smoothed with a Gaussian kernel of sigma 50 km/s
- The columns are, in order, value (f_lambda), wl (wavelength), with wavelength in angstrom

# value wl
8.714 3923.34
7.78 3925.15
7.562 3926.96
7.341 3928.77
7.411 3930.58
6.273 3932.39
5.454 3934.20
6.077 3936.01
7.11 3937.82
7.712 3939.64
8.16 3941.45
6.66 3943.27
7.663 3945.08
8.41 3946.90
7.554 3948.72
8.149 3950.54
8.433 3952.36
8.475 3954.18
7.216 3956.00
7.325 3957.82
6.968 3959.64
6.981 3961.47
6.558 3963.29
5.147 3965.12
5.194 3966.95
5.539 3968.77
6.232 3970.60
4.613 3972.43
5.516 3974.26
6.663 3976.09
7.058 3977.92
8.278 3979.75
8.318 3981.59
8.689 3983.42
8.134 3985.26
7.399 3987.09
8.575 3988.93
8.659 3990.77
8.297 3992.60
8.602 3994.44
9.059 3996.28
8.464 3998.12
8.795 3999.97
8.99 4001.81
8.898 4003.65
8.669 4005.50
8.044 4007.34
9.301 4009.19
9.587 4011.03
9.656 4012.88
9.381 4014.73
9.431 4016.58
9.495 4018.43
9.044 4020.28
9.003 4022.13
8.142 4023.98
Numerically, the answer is 5.4 angstrom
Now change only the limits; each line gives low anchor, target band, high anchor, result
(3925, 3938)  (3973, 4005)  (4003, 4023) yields 1.4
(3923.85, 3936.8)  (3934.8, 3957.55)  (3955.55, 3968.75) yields -3.3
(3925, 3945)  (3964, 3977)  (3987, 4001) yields 3.9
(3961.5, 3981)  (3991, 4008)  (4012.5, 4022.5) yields -1.2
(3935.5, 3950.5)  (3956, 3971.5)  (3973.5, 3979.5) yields 1.5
